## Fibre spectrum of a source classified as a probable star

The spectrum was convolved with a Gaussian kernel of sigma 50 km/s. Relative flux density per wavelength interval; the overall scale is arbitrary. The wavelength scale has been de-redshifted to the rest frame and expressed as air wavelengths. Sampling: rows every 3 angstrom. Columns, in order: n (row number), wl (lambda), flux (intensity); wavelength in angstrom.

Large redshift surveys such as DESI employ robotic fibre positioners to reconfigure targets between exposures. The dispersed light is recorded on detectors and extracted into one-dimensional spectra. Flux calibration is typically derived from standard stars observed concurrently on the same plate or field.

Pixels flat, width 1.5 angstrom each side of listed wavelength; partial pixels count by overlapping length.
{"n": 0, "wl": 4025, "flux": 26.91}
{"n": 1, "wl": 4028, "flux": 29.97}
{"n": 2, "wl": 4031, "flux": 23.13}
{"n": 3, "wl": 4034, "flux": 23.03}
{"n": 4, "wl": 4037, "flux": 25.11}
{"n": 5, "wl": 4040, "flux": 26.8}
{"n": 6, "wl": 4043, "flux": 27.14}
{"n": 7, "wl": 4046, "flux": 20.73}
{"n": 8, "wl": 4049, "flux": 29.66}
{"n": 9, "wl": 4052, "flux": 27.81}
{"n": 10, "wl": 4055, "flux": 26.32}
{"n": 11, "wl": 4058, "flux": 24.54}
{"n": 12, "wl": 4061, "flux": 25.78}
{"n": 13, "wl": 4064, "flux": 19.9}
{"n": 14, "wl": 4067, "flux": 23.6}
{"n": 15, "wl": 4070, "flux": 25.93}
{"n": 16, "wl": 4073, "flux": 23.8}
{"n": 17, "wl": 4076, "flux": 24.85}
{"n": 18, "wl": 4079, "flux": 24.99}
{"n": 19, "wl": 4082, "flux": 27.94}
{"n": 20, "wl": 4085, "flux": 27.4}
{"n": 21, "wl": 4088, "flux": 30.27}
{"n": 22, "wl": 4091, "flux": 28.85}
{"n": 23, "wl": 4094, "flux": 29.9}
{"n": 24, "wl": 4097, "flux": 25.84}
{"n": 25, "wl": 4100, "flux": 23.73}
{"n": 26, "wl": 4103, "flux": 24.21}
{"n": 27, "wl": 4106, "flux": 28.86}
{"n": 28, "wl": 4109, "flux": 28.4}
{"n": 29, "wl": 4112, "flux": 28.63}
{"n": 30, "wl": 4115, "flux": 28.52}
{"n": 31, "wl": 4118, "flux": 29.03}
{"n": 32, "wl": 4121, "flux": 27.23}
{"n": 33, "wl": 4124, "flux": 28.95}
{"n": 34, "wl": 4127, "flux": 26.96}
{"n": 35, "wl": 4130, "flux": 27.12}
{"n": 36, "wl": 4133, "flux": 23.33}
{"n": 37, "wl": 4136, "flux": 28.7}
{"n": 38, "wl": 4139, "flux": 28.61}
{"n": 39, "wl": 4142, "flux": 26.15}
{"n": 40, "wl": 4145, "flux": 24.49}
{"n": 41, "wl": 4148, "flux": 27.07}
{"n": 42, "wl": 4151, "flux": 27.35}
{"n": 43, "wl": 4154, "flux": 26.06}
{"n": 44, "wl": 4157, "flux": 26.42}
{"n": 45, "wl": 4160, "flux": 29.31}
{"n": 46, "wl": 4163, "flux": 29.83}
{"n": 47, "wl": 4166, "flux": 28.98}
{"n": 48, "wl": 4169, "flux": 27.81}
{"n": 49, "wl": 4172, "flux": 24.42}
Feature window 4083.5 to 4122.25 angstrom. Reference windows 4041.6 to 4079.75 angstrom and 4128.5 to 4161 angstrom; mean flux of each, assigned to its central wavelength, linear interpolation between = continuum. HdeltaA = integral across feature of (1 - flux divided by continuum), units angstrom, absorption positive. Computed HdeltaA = -2.8 angstrom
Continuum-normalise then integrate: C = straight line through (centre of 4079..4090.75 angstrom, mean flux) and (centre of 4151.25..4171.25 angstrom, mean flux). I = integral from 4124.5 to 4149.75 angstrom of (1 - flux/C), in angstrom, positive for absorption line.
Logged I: 1.2 angstrom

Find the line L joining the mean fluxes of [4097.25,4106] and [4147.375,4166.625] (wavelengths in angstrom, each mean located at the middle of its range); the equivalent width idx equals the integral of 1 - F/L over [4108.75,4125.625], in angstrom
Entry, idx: -1.70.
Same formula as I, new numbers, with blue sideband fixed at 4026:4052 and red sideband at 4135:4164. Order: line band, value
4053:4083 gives 1.68 angstrom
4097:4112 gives 0.14 angstrom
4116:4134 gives -0.17 angstrom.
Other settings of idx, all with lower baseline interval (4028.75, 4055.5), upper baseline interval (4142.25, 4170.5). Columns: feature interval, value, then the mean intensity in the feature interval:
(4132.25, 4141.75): 0.0 angstrom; 27.1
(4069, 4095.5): -0.9 angstrom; 27.1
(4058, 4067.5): 1.0 angstrom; 23.3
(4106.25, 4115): -0.6 angstrom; 28.6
